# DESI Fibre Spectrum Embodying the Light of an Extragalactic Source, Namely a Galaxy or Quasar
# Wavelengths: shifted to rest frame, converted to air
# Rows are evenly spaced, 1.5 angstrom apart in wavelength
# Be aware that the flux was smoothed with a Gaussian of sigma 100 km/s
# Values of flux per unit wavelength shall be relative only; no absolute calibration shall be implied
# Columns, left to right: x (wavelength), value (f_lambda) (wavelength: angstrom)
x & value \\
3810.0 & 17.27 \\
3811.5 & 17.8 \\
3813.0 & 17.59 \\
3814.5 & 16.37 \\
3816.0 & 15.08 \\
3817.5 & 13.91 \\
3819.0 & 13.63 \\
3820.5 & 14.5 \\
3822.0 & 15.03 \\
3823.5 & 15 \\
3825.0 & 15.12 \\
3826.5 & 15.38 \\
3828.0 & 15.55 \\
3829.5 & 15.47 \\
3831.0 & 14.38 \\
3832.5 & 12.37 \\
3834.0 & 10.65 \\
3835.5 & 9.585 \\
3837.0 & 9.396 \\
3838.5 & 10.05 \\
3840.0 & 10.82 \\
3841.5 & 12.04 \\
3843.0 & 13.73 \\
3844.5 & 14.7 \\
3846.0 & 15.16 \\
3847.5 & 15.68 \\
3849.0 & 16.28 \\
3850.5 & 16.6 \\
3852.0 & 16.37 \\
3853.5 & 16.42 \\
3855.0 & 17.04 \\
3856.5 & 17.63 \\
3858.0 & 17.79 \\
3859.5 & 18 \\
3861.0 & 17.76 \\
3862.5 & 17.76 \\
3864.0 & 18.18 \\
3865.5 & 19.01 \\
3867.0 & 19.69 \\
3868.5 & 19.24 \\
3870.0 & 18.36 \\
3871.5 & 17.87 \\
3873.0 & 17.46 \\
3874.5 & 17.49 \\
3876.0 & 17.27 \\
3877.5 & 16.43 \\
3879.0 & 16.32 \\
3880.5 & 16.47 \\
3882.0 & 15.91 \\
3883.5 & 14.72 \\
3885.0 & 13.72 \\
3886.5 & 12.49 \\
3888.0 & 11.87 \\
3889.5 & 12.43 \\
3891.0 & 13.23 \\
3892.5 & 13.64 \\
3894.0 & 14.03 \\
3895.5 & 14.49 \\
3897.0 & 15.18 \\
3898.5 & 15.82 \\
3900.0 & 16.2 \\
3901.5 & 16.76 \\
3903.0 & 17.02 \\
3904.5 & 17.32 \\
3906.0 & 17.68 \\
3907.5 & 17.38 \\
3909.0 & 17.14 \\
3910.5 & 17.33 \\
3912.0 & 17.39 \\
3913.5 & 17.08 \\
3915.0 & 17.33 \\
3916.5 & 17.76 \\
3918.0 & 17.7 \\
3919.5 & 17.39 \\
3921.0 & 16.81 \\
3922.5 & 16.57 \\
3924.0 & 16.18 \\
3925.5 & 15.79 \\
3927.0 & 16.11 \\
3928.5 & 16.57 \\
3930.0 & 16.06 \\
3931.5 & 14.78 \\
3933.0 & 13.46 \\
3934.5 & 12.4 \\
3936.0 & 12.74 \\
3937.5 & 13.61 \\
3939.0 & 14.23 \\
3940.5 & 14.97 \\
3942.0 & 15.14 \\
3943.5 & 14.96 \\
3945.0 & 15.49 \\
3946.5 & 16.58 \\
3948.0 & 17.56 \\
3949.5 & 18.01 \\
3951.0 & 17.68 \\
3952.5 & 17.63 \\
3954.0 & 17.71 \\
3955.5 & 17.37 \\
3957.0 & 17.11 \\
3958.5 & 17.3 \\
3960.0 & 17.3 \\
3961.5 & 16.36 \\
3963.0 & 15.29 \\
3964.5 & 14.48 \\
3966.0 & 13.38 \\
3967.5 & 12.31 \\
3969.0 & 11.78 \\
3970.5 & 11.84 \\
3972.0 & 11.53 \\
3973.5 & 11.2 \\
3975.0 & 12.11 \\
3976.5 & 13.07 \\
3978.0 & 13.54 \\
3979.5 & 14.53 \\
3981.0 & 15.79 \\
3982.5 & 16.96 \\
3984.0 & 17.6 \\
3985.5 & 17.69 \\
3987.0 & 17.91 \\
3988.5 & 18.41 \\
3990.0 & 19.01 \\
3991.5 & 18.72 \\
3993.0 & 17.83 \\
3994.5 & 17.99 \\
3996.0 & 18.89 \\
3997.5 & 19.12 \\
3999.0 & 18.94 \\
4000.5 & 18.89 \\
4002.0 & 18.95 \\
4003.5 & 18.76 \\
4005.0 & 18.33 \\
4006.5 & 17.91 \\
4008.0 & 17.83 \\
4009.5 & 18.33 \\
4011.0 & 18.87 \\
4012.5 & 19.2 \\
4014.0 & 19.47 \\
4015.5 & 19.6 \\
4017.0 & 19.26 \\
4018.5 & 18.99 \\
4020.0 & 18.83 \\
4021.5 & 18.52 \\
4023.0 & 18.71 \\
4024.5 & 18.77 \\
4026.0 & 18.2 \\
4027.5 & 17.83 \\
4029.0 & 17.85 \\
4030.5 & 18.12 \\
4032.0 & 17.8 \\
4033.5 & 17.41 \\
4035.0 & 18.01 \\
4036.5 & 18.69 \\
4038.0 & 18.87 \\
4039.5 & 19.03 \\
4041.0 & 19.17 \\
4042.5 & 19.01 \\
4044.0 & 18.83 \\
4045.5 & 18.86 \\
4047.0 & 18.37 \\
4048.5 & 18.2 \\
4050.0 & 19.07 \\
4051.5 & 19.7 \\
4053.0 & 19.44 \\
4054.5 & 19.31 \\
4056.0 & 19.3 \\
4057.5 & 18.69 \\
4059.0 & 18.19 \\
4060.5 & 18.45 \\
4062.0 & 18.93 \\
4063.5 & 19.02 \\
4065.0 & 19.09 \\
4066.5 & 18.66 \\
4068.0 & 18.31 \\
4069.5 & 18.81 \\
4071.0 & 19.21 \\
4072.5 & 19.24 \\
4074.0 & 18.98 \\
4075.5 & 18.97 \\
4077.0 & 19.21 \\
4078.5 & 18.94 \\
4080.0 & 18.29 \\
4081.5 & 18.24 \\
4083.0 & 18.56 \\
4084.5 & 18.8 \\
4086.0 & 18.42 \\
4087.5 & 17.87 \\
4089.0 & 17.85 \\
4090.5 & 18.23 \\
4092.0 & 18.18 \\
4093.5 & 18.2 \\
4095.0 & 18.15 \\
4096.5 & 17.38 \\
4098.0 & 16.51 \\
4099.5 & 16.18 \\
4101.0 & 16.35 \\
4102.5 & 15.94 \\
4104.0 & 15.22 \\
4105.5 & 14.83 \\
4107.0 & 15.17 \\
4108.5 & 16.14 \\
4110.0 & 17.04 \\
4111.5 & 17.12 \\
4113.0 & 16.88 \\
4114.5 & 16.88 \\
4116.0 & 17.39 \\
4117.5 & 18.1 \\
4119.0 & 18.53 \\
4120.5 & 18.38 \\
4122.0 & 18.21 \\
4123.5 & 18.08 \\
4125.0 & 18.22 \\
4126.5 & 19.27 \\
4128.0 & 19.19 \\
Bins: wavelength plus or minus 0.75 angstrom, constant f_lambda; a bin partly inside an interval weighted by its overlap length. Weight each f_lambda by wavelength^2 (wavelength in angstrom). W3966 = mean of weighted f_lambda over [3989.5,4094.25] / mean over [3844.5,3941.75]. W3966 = 1.24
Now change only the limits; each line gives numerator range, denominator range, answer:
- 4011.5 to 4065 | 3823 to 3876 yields 1.32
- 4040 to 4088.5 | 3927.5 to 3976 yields 1.33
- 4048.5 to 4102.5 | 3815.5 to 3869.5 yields 1.37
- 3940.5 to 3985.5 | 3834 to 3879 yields 1.01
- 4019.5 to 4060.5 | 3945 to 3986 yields 1.26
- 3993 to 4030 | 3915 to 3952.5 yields 1.22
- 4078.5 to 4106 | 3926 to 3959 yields 1.19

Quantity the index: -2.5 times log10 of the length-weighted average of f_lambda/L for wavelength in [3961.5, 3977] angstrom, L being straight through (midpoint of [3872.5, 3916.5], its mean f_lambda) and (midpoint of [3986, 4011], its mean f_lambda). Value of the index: 0.35 mag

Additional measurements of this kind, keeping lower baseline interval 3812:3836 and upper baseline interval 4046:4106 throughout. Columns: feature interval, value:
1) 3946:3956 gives -0.075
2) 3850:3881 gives -0.169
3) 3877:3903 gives 0.050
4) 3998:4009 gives -0.084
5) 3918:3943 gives 0.055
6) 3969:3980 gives 0.320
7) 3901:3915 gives -0.102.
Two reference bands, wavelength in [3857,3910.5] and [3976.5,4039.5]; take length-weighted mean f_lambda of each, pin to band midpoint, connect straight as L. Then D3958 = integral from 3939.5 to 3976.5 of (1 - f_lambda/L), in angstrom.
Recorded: 4.8 angstrom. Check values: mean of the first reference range 16.4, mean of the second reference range 18.1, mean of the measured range 15.2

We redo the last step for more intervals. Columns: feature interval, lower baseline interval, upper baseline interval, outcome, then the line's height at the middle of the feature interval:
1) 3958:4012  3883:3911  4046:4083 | 2.4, 17.1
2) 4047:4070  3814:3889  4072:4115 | -2.2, 17.2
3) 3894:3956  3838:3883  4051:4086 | 3.7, 17.2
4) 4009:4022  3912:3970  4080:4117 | -2.0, 16.5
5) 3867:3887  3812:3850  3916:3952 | -2.5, 14.8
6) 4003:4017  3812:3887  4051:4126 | -1.3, 17.2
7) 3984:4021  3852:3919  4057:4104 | -2.3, 17.5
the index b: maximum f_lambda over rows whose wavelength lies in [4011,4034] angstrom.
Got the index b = 19.6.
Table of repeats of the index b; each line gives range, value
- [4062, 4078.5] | 19.24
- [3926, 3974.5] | 18.01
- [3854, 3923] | 19.69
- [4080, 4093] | 18.8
